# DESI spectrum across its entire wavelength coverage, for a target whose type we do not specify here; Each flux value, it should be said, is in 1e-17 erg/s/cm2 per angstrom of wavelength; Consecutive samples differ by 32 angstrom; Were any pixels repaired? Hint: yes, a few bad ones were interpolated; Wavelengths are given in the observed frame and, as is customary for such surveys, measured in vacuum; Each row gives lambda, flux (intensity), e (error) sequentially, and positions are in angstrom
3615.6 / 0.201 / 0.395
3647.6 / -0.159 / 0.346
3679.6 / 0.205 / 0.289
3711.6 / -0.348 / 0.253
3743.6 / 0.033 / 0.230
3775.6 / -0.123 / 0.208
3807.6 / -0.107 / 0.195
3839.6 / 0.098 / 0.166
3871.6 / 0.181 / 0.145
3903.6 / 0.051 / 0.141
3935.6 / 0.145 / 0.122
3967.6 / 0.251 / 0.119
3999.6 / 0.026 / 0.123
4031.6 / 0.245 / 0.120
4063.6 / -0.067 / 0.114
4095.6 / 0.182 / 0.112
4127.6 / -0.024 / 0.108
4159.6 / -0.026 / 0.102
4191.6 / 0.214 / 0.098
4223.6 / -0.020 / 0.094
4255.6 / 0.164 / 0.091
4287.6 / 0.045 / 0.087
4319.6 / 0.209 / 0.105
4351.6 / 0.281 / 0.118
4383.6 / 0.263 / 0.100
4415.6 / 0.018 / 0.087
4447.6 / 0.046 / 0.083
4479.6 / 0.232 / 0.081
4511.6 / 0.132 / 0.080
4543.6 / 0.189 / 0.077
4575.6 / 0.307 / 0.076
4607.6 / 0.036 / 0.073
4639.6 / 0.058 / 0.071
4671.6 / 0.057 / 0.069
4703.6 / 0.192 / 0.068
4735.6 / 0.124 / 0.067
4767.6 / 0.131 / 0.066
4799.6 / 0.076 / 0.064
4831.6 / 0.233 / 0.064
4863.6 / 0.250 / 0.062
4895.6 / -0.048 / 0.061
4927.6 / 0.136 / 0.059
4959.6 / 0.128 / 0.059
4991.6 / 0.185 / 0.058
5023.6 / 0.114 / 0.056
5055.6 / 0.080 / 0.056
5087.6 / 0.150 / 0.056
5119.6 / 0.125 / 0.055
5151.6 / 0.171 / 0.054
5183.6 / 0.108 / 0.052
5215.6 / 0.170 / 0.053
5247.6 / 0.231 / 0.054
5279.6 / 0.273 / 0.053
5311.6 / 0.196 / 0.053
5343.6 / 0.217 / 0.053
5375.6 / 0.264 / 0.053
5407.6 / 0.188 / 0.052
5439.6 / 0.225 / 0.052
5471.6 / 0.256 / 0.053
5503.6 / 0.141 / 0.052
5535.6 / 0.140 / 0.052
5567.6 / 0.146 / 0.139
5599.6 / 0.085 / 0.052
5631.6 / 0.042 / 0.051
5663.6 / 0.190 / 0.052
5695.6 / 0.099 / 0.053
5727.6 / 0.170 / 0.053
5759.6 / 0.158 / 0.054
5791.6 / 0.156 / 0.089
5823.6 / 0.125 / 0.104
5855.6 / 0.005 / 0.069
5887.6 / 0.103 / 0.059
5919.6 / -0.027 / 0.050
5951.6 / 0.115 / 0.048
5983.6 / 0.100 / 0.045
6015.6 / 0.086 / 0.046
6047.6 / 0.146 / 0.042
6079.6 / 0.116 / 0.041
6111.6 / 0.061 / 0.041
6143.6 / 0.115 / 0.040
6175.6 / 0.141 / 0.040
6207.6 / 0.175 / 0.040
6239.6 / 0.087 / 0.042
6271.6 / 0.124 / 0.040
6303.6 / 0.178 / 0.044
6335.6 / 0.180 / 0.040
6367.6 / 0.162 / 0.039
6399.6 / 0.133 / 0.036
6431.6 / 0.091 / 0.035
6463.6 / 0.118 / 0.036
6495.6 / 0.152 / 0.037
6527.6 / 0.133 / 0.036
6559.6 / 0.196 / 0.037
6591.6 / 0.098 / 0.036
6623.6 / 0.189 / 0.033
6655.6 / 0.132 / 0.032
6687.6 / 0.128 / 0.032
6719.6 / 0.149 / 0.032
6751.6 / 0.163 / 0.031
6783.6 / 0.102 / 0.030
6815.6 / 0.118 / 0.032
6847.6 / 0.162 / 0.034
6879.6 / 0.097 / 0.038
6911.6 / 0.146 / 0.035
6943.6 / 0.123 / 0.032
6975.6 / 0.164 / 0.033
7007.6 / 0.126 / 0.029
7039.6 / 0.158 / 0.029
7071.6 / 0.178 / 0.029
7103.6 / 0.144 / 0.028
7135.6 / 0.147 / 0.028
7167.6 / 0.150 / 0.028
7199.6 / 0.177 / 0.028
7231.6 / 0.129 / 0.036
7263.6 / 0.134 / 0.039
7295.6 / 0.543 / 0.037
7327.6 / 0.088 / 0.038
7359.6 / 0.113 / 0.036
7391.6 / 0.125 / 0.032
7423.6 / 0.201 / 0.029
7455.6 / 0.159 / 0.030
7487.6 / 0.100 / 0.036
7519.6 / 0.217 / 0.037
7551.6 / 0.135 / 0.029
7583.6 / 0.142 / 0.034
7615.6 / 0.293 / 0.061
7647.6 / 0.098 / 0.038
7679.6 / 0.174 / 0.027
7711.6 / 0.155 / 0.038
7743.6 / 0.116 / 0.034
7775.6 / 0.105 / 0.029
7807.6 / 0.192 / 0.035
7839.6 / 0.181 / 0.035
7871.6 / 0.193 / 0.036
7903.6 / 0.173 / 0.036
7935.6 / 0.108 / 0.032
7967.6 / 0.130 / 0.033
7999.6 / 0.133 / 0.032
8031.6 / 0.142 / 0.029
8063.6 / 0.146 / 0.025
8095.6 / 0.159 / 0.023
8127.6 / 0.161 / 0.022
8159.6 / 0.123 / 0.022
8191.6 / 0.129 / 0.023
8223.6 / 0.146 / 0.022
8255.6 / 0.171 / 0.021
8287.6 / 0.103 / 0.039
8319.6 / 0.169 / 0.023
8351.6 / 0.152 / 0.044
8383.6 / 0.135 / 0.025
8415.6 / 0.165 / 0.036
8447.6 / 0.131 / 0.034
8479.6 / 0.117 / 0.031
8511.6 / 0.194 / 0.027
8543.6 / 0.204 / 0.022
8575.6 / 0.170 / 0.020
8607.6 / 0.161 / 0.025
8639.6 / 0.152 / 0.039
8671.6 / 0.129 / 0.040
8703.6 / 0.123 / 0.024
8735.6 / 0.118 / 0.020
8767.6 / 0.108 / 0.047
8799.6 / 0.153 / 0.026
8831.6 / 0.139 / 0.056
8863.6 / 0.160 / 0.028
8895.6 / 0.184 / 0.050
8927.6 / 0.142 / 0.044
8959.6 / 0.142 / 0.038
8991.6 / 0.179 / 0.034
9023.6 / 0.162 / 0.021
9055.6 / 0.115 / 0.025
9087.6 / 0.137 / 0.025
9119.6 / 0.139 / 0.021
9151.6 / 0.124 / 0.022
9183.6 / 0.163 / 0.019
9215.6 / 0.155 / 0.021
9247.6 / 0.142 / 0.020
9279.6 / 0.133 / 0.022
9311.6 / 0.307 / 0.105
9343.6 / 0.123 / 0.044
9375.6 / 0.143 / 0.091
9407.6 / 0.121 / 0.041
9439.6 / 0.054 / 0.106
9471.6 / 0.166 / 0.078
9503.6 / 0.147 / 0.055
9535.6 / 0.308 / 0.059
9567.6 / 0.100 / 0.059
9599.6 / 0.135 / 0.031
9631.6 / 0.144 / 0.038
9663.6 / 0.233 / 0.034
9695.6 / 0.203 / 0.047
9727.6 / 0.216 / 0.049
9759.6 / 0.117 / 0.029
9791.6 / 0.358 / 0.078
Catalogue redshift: 0.958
